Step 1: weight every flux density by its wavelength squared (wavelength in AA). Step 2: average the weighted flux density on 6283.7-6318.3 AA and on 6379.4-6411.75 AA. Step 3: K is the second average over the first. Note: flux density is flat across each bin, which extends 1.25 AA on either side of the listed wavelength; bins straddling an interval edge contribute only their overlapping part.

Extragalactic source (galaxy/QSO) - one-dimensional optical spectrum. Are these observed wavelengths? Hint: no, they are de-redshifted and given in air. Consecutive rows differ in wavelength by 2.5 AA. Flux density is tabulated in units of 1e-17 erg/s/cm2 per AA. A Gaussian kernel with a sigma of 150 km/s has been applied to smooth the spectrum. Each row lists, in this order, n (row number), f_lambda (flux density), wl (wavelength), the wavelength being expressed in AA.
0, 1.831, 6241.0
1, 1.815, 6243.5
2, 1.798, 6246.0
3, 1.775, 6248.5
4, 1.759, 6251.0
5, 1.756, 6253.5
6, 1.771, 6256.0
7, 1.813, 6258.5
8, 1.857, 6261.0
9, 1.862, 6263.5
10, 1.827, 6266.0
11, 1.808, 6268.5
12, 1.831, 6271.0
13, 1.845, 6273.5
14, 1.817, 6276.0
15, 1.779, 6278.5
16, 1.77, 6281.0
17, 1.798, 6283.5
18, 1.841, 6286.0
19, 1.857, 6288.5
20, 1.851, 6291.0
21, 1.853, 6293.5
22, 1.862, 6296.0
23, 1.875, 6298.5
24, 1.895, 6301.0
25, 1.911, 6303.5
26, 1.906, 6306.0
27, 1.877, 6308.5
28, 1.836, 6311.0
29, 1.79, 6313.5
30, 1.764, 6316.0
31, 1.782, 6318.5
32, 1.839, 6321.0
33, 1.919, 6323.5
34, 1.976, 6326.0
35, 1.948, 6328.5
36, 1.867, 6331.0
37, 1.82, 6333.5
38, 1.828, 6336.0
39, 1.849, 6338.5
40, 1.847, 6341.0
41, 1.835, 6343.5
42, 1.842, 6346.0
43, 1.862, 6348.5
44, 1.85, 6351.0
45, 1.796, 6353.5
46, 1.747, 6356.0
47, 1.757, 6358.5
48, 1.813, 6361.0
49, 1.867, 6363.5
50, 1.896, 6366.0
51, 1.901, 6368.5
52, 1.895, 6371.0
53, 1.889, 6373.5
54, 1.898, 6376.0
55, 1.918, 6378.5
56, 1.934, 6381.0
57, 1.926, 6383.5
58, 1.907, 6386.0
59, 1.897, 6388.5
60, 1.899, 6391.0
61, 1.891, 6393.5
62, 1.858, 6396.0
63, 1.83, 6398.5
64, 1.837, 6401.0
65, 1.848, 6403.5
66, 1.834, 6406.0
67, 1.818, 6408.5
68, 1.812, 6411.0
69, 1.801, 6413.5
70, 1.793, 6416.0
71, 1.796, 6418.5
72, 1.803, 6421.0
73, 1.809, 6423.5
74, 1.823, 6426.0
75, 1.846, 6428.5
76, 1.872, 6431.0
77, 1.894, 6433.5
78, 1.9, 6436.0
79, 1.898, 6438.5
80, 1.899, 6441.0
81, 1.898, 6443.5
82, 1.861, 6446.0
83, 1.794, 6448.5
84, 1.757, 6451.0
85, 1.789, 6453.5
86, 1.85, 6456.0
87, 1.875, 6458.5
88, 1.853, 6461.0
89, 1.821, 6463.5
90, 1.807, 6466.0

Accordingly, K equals 1.04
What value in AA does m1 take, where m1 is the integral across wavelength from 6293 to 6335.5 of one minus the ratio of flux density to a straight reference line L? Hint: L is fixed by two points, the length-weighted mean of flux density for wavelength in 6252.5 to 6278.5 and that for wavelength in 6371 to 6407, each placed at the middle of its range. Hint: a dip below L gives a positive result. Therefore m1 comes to -0.5 AA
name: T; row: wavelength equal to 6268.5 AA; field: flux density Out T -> 1.808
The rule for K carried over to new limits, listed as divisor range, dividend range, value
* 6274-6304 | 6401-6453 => 1.04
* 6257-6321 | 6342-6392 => 1.04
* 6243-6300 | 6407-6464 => 1.06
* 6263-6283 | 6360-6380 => 1.07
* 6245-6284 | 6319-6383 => 1.06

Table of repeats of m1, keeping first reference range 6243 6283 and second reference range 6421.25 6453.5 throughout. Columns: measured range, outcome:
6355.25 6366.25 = 0.11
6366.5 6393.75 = -1.04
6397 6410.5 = 0.06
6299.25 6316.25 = -0.41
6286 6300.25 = -0.37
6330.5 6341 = -0.09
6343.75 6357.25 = 0.05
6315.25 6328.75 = -0.37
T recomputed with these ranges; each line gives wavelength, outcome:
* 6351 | 1.85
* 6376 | 1.898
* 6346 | 1.842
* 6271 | 1.831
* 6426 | 1.823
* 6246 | 1.798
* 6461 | 1.853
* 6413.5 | 1.801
